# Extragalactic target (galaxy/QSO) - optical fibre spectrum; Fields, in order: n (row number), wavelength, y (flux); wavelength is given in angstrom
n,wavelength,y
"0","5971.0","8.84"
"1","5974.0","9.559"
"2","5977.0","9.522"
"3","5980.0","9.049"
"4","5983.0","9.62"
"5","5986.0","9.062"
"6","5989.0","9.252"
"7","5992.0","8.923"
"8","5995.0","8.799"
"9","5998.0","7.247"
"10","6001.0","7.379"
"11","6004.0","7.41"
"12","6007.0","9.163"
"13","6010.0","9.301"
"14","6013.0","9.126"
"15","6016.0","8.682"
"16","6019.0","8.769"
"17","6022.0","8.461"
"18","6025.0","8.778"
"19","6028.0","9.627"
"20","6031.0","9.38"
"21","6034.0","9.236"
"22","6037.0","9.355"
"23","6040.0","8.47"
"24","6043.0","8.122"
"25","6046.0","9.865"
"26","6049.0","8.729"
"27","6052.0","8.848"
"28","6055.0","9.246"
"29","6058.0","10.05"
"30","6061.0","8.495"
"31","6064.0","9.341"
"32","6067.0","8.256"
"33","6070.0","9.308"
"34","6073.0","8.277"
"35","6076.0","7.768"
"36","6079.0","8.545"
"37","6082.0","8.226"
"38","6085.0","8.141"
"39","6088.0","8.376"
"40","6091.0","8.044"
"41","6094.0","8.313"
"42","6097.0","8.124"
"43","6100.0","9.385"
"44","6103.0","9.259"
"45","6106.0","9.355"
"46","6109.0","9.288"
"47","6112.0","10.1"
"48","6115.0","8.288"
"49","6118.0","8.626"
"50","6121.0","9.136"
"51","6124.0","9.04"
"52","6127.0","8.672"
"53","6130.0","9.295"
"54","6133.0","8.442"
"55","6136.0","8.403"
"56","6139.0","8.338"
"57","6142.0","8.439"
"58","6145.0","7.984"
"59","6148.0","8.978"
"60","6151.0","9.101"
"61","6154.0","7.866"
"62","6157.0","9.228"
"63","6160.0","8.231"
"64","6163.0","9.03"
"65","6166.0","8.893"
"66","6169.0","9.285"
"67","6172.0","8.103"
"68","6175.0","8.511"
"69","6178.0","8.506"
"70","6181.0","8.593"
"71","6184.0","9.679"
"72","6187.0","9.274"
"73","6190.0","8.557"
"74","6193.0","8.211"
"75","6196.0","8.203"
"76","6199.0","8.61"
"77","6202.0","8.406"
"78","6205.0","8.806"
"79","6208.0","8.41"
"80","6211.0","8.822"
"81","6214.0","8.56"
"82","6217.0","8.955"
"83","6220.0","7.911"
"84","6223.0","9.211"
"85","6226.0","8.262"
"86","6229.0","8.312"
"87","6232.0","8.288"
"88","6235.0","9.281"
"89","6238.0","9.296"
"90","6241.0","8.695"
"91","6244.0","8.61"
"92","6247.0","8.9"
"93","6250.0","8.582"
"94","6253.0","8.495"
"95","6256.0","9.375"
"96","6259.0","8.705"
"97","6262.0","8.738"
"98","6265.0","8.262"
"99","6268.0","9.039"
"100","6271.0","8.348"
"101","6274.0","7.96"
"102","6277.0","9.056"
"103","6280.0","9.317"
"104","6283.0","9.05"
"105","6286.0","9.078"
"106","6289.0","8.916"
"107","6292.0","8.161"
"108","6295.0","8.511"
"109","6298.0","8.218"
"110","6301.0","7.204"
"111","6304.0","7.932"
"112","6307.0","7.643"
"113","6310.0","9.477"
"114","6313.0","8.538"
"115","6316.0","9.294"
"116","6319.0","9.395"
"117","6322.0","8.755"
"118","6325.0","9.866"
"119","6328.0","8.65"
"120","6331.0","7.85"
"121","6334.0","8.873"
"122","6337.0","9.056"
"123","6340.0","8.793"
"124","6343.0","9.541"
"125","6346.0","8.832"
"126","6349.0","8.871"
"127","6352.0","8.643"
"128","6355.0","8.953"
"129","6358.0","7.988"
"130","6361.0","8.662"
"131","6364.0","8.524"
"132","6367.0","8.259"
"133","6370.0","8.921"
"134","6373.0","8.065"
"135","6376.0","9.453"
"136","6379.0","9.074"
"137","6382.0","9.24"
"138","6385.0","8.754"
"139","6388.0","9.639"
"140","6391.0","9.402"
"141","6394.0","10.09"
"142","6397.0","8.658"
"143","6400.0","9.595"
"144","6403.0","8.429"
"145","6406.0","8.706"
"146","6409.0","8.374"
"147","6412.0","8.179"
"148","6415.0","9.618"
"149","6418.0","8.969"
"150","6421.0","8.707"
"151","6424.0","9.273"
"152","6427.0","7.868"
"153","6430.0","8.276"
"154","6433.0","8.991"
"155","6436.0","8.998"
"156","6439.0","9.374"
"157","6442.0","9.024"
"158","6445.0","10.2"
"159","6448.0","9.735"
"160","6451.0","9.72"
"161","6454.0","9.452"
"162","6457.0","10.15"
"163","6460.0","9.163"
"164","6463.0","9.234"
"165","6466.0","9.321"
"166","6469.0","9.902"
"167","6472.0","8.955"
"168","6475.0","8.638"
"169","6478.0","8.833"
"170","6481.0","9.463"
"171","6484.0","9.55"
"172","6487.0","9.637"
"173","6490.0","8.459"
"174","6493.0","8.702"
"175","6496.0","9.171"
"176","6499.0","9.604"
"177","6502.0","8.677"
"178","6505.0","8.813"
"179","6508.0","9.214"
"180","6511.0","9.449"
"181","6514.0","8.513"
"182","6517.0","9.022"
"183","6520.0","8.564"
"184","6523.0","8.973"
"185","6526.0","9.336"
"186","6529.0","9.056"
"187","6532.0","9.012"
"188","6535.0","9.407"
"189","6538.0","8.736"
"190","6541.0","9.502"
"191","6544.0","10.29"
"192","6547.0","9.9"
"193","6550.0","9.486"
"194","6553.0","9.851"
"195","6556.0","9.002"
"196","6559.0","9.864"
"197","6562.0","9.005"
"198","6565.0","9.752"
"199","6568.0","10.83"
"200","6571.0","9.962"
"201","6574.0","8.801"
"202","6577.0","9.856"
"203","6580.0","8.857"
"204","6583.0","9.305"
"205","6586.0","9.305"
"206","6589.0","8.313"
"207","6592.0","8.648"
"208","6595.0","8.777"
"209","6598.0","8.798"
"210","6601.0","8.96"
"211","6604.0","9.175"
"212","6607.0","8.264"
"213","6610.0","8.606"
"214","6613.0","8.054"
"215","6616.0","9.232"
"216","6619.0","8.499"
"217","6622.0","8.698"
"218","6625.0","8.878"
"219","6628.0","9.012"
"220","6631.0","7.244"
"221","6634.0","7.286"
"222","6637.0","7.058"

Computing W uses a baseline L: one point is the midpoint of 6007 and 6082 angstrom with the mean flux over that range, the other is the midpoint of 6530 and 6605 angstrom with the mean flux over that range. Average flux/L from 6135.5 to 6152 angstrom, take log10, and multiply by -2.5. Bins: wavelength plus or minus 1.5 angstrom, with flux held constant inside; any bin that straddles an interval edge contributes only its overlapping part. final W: 0.06 mag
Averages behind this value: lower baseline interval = 8.91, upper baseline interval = 9.33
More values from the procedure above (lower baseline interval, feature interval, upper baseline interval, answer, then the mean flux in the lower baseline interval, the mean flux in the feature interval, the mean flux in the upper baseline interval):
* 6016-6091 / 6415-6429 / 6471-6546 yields 0.03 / 8.8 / 8.79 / 9.11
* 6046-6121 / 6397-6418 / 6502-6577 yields 0.04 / 8.8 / 8.82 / 9.34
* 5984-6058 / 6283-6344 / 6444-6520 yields 0.05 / 8.83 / 8.69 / 9.24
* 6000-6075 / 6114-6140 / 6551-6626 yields 0.02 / 8.87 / 8.71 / 9.1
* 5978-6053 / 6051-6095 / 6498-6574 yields 0.03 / 8.83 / 8.62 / 9.34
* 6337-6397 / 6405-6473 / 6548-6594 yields -0.01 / 8.93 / 9.14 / 9.39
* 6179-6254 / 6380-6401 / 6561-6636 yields -0.07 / 8.68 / 9.33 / 8.87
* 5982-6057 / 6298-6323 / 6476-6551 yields 0.07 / 8.84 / 8.51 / 9.17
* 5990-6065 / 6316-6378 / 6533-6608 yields 0.04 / 8.83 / 8.81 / 9.31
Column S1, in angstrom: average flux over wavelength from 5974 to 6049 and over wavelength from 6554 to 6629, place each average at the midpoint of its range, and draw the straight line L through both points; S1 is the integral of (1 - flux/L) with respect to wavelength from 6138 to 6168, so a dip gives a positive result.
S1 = 1.0 angstrom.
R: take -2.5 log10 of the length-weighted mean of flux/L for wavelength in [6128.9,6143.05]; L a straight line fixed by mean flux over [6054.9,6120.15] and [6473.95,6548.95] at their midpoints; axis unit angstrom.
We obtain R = 0.03 mag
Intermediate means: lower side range 8.76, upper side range 9.15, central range 8.57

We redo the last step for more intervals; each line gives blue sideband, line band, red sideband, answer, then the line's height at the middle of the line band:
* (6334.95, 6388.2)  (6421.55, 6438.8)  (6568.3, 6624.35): 0.02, 8.86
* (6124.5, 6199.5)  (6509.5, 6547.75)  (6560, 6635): -0.04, 8.86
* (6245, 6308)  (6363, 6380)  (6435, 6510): 0.02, 8.91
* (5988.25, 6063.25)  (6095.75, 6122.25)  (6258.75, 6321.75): -0.04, 8.76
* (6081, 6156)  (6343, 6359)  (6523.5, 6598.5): 0.03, 9.04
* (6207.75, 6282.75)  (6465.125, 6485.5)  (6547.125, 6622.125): -0.03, 9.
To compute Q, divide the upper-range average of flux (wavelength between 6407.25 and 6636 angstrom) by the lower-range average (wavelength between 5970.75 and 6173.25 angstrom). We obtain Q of 1.03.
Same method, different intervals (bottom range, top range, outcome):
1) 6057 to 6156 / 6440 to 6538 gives 1.06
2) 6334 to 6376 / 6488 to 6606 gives 1.05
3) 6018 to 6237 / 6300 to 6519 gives 1.03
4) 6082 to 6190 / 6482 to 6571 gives 1.06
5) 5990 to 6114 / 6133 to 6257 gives 0.99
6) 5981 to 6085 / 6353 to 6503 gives 1.03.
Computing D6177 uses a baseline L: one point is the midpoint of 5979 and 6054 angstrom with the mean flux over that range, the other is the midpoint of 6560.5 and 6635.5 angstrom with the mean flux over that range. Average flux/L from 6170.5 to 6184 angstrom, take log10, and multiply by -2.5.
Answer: 0.03 mag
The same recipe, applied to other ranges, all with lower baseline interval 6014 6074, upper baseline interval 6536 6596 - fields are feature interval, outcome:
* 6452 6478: -0.001 mag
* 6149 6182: 0.049 mag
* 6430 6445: 0.021 mag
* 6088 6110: 0.029 mag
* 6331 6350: 0.037 mag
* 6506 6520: 0.044 mag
